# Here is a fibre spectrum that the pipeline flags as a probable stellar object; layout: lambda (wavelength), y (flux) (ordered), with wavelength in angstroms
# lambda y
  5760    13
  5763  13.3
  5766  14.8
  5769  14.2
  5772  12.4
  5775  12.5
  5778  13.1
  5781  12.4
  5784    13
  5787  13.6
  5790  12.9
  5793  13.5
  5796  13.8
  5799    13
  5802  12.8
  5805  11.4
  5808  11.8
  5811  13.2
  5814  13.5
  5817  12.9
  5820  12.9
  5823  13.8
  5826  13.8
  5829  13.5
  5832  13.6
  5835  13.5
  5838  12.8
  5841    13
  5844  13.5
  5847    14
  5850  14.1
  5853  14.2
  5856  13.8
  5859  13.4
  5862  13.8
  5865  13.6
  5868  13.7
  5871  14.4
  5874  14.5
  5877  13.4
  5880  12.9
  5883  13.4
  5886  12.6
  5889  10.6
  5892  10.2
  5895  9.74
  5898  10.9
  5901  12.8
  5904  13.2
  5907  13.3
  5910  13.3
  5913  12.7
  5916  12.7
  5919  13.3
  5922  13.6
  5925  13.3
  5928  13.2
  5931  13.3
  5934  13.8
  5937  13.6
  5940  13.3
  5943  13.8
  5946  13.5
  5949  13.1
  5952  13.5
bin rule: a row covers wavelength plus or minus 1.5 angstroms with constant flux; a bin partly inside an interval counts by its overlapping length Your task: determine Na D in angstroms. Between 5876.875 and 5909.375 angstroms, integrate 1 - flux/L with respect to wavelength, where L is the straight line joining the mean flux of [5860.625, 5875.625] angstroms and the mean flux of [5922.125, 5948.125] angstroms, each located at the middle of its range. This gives 4.1 angstroms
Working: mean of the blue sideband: 14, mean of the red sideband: 13.5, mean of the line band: 12.1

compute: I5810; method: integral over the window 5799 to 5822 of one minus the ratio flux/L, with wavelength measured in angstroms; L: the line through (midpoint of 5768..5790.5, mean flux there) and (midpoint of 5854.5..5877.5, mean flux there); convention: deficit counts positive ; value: 1.05 angstroms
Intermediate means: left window 13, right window 13.8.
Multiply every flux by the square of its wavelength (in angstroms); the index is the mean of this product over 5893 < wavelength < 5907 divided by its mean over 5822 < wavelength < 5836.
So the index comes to 0.89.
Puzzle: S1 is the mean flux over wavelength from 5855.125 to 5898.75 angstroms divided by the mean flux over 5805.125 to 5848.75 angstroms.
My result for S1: 1.0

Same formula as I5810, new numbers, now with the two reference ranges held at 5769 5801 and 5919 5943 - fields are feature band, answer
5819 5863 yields -1.2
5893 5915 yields 1.9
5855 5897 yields 1.5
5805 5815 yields 0.4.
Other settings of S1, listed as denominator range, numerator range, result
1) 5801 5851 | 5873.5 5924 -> 0.95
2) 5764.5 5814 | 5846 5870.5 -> 1.06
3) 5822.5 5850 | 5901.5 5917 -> 0.96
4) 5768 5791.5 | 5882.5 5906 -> 0.90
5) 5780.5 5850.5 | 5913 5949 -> 1.01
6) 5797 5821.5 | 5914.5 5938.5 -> 1.05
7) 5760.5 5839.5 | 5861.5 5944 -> 0.98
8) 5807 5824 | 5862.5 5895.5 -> 0.98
